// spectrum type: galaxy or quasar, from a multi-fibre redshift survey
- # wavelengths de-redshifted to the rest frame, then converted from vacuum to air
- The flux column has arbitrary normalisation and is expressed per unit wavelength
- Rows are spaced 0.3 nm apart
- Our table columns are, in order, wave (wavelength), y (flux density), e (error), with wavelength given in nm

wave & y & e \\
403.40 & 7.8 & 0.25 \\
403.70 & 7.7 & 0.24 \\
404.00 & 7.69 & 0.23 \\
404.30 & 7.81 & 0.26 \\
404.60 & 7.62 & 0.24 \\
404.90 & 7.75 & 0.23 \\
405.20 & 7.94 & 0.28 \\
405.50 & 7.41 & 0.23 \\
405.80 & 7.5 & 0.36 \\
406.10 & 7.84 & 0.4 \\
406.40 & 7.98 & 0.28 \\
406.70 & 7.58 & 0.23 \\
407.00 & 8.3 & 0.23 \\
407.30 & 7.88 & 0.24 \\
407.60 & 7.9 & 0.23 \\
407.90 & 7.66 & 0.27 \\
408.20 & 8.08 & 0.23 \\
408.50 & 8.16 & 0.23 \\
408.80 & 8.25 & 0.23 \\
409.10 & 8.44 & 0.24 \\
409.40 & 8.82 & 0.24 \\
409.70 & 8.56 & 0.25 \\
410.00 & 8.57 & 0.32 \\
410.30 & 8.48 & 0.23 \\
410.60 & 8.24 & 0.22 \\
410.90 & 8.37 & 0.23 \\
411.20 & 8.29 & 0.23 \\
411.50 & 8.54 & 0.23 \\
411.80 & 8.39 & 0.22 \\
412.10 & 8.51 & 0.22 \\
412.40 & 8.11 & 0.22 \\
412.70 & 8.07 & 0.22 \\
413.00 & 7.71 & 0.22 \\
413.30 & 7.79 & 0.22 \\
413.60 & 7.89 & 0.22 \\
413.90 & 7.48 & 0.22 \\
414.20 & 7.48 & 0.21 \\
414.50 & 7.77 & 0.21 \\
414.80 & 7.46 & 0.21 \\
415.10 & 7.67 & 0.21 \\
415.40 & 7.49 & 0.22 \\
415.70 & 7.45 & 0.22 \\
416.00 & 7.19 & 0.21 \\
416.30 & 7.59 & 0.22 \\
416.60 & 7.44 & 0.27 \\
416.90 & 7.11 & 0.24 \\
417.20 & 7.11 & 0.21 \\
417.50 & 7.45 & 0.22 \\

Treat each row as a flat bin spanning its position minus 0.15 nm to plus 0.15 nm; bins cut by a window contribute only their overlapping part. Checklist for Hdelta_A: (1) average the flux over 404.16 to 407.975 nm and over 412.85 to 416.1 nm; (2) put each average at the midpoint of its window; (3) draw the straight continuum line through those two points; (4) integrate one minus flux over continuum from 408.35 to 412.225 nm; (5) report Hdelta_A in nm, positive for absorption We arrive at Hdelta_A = -0.38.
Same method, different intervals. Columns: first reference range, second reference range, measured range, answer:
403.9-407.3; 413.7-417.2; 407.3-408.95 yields -0.066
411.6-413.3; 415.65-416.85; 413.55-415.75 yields 0.035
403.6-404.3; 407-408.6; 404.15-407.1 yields 0.023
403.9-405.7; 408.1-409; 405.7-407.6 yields 0.019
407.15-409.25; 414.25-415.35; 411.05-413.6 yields -0.126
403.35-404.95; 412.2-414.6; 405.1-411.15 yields -0.269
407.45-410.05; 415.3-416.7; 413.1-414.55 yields 0.000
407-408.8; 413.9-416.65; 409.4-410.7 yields -0.109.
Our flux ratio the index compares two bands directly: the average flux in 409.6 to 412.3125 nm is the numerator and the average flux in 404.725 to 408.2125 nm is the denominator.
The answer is 1.08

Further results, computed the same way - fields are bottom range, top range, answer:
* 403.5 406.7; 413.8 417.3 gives 0.96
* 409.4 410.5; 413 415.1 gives 0.89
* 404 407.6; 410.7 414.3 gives 1.04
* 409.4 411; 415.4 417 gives 0.87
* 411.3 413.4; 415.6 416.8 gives 0.91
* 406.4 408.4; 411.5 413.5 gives 1.03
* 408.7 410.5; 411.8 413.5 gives 0.95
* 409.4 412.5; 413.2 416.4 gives 0.90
